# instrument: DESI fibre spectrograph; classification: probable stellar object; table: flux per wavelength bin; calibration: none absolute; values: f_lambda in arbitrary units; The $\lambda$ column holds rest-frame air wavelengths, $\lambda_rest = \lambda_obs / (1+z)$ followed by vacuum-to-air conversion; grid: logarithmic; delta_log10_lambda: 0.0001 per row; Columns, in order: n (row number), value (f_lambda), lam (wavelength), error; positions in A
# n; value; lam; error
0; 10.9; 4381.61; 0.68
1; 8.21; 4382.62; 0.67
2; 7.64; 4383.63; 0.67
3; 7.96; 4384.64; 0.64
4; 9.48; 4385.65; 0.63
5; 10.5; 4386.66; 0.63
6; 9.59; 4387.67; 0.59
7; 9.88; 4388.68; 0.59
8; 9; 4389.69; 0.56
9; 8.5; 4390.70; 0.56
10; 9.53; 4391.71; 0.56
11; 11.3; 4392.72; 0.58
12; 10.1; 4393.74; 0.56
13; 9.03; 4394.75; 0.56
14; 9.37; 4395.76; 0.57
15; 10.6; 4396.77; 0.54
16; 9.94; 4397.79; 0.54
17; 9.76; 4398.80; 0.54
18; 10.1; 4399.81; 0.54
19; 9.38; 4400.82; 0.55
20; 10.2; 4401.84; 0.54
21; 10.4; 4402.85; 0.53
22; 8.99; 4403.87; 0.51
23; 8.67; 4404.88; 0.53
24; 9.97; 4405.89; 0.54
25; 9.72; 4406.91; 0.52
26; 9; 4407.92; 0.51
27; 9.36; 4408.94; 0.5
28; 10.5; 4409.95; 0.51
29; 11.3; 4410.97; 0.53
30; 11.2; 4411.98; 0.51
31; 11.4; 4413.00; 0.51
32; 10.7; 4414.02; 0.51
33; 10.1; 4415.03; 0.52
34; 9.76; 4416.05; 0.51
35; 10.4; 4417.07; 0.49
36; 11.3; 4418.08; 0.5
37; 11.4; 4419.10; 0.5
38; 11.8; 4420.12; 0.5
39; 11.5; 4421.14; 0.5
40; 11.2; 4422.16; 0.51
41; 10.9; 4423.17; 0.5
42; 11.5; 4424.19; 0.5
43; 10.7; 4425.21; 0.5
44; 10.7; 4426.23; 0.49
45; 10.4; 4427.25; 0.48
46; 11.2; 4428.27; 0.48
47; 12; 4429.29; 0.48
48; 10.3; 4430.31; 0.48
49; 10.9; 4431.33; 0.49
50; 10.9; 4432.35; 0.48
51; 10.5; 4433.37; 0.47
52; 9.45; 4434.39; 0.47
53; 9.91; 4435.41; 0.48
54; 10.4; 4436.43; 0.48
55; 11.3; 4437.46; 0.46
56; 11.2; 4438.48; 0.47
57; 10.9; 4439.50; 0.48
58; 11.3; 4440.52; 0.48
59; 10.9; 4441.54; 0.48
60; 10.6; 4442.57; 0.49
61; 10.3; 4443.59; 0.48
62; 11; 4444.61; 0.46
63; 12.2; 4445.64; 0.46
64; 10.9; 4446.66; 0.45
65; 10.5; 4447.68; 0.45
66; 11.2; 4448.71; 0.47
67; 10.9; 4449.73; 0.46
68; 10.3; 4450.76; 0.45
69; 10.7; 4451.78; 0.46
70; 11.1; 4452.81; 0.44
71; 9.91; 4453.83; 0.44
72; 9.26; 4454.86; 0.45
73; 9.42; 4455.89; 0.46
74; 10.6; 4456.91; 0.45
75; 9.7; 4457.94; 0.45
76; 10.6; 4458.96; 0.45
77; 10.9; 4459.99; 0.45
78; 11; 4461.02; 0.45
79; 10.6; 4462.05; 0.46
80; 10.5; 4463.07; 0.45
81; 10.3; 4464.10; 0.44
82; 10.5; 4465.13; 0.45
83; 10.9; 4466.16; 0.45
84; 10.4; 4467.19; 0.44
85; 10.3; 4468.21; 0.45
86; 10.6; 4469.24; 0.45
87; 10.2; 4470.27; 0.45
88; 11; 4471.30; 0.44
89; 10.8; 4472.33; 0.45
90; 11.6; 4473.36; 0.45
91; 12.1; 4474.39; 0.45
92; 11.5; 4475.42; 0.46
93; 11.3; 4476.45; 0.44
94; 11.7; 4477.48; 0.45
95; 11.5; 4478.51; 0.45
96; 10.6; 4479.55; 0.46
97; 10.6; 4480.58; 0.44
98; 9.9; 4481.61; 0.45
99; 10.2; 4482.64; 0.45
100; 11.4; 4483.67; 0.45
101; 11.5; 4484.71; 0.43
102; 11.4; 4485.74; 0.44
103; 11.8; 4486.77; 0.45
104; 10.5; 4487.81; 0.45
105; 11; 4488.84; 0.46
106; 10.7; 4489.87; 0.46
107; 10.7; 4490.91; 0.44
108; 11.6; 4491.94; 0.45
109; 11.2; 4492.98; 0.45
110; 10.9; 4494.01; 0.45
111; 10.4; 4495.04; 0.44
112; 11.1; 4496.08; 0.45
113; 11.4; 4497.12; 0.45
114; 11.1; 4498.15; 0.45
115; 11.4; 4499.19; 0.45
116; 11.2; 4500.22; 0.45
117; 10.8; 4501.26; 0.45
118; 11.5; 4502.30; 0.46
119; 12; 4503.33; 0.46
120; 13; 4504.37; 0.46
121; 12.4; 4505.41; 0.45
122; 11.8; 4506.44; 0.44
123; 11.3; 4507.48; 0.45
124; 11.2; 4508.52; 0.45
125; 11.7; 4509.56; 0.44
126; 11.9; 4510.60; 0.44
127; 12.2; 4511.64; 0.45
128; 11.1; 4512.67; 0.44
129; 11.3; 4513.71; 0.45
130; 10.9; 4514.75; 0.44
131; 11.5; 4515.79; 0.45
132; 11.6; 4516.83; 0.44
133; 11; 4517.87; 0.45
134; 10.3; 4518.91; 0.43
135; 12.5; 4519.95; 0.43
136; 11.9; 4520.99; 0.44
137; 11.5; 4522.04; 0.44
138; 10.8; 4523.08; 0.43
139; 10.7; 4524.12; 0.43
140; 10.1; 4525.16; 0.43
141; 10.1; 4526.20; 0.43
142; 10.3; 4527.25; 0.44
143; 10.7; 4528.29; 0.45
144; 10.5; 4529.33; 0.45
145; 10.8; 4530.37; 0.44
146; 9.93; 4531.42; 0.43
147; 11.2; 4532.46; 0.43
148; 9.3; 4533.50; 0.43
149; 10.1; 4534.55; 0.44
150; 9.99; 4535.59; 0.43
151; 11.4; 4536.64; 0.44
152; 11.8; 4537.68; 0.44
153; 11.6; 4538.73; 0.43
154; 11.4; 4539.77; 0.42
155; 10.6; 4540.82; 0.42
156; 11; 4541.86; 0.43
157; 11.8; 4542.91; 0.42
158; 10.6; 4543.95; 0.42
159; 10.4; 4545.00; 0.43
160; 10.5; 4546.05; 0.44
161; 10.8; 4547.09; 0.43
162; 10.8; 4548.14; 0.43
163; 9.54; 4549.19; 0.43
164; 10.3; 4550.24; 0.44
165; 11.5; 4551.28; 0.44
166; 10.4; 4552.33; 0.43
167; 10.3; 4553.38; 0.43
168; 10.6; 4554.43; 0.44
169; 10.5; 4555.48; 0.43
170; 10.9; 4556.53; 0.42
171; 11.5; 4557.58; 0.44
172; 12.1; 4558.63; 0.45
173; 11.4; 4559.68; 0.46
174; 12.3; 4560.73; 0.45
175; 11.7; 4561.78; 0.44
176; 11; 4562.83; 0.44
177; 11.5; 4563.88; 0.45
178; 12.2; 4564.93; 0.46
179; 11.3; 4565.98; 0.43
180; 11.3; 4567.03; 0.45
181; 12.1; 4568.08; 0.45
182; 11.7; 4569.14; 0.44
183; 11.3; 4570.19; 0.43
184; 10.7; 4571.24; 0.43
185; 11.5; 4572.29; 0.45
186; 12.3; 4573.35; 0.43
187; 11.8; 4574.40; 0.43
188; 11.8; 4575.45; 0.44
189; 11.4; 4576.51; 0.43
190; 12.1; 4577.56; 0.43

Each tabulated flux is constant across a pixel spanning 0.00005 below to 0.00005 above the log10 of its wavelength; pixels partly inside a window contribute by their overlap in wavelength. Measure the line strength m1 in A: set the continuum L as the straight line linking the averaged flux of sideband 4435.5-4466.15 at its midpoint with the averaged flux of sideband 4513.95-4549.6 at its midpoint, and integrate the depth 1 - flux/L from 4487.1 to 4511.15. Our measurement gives -1.3 A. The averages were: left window 10.6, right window 10.8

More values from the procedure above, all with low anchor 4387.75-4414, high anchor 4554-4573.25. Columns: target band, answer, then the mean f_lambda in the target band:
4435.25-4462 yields -0.81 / 10.7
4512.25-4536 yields 0.59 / 10.8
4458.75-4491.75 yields -0.93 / 10.9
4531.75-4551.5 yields 0.85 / 10.8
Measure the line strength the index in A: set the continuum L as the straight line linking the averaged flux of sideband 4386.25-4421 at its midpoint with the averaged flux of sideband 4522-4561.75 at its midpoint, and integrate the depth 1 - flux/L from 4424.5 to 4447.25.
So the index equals -1.25 A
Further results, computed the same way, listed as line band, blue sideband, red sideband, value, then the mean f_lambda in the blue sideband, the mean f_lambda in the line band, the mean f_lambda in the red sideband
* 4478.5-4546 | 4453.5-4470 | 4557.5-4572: -0.82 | 10.3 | 11.1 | 11.6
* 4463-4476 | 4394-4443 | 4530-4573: -0.18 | 10.5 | 10.8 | 11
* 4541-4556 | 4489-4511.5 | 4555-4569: 1.12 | 11.4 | 10.6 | 11.5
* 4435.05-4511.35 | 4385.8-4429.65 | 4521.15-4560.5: -3.19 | 10.3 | 11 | 10.8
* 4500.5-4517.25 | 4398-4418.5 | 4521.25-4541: -1.66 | 10.1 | 11.6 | 10.7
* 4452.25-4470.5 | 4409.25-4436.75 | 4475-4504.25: 1.02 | 10.8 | 10.4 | 11.1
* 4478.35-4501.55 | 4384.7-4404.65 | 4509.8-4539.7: -0.76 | 9.71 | 11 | 11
